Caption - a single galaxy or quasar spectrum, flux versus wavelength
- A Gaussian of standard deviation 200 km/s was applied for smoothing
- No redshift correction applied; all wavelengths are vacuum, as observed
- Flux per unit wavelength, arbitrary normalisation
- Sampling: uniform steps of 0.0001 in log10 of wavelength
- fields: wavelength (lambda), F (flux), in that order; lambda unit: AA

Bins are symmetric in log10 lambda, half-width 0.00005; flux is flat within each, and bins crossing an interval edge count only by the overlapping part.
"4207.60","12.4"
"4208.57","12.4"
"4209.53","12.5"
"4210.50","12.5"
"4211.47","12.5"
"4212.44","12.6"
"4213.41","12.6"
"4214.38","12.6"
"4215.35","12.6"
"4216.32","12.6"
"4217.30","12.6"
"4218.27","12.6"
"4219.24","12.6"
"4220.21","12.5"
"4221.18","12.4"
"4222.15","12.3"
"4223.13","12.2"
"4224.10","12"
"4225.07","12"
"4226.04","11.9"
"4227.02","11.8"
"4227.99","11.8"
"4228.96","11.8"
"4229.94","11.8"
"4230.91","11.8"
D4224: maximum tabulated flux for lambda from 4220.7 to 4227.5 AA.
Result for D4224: 12.4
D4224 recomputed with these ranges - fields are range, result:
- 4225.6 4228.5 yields 11.9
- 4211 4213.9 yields 12.6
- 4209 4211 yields 12.5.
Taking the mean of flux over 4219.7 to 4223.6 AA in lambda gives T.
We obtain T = 12.3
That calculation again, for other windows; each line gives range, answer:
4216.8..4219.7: 12.6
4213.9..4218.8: 12.6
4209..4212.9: 12.5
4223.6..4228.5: 11.9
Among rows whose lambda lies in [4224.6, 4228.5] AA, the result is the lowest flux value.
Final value 11.8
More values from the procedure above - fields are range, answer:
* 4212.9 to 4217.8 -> 12.6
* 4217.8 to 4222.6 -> 12.3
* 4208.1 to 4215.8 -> 12.4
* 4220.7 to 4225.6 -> 12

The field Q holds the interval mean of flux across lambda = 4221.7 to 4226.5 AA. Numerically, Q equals 12.1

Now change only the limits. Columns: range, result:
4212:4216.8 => 12.6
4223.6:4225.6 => 12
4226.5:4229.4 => 11.8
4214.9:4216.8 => 12.6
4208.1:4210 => 12.5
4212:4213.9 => 12.6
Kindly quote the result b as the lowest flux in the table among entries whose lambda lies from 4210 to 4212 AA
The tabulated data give 12.5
